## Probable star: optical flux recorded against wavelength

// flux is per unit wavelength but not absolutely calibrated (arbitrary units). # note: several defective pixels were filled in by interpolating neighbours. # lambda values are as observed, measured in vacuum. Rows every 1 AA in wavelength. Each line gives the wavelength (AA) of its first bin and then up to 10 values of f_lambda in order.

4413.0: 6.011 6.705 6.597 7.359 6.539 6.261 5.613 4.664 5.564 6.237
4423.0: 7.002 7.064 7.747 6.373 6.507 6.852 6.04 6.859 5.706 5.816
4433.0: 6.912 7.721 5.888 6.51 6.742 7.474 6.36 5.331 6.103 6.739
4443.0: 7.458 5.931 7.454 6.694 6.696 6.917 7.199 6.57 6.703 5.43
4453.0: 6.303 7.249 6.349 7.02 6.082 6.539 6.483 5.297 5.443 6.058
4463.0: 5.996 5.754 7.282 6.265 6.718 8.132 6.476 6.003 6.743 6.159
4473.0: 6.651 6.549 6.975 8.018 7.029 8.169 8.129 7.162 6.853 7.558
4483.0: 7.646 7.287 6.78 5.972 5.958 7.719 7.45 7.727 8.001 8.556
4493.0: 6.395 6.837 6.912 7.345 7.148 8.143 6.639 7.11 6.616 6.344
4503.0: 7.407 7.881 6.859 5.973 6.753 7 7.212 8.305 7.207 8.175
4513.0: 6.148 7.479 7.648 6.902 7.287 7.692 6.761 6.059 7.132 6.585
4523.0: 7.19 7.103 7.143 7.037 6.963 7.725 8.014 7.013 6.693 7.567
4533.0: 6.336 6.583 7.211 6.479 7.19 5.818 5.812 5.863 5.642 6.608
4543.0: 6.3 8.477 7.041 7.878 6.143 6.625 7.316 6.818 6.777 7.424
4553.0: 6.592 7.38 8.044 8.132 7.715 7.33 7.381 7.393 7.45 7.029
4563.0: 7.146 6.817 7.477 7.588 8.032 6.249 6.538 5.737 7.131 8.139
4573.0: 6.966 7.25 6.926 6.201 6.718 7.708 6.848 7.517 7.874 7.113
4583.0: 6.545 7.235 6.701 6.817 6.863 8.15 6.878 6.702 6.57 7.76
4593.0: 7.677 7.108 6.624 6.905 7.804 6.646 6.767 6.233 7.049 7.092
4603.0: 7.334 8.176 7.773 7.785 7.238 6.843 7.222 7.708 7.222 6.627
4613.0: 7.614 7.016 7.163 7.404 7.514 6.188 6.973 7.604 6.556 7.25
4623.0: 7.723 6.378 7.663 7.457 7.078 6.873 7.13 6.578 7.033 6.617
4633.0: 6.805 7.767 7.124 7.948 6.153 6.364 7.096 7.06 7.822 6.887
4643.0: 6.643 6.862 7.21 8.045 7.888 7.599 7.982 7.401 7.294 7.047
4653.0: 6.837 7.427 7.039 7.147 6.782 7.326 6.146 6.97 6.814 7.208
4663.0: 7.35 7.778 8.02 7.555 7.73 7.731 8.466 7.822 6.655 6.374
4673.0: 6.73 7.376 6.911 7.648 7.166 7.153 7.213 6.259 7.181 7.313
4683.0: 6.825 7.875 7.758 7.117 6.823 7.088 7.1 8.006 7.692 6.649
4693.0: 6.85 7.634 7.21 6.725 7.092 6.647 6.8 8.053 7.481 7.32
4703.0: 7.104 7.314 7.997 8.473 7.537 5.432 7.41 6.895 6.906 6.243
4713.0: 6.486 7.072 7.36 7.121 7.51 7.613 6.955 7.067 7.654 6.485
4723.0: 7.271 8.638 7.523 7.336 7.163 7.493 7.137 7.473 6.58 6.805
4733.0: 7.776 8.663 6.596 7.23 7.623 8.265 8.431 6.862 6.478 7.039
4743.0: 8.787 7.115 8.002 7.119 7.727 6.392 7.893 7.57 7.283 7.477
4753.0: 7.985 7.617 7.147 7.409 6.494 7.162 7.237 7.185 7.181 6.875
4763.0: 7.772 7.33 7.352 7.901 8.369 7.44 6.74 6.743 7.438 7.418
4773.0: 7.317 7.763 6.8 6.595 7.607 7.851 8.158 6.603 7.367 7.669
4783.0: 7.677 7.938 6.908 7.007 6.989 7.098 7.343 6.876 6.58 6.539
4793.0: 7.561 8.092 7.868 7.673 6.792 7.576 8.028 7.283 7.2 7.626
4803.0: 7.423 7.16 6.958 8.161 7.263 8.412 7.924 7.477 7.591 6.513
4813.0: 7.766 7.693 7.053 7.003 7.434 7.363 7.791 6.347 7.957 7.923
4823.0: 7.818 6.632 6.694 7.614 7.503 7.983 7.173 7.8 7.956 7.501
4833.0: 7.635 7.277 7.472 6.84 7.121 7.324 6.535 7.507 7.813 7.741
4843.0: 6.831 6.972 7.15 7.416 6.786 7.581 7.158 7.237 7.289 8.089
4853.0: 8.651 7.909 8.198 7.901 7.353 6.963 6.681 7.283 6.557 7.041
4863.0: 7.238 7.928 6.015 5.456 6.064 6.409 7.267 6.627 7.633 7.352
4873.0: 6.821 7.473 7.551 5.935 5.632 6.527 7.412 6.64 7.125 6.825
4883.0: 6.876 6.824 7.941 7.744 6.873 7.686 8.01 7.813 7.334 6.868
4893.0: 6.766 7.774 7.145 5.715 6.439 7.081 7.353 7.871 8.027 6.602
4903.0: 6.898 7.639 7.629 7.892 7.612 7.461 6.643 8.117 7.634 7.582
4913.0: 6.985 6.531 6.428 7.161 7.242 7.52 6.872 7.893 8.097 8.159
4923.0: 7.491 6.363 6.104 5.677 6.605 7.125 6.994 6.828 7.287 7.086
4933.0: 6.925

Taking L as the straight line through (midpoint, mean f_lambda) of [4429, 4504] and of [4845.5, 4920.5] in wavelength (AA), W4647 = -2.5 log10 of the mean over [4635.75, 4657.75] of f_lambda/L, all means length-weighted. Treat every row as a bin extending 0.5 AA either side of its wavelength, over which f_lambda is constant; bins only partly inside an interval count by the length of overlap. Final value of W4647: -0.04 mag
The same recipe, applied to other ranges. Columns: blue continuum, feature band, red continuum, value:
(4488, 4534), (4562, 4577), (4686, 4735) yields 0.03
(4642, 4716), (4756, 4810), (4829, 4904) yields -0.03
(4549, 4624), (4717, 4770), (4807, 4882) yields -0.03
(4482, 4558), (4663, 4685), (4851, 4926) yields -0.03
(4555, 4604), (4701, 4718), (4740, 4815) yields 0.02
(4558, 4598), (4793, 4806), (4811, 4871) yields -0.04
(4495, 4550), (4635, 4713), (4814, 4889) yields -0.02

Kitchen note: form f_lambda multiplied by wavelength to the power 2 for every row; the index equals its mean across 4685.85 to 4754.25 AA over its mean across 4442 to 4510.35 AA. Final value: 1.18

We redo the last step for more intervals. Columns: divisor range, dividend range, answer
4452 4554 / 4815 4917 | 1.22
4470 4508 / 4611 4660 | 1.07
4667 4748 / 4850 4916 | 1.06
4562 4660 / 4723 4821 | 1.11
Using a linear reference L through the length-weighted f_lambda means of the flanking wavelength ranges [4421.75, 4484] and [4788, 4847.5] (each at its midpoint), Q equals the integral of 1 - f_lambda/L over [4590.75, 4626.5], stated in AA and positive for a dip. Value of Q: -1.07 AA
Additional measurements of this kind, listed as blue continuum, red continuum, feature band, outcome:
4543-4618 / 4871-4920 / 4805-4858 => -2.1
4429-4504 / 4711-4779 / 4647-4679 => -0.4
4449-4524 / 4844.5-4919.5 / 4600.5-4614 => -0.7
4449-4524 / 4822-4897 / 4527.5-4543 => 0.6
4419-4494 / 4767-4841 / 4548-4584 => -1.4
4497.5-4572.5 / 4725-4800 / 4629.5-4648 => 0.2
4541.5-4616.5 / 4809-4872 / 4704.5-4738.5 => -0.3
